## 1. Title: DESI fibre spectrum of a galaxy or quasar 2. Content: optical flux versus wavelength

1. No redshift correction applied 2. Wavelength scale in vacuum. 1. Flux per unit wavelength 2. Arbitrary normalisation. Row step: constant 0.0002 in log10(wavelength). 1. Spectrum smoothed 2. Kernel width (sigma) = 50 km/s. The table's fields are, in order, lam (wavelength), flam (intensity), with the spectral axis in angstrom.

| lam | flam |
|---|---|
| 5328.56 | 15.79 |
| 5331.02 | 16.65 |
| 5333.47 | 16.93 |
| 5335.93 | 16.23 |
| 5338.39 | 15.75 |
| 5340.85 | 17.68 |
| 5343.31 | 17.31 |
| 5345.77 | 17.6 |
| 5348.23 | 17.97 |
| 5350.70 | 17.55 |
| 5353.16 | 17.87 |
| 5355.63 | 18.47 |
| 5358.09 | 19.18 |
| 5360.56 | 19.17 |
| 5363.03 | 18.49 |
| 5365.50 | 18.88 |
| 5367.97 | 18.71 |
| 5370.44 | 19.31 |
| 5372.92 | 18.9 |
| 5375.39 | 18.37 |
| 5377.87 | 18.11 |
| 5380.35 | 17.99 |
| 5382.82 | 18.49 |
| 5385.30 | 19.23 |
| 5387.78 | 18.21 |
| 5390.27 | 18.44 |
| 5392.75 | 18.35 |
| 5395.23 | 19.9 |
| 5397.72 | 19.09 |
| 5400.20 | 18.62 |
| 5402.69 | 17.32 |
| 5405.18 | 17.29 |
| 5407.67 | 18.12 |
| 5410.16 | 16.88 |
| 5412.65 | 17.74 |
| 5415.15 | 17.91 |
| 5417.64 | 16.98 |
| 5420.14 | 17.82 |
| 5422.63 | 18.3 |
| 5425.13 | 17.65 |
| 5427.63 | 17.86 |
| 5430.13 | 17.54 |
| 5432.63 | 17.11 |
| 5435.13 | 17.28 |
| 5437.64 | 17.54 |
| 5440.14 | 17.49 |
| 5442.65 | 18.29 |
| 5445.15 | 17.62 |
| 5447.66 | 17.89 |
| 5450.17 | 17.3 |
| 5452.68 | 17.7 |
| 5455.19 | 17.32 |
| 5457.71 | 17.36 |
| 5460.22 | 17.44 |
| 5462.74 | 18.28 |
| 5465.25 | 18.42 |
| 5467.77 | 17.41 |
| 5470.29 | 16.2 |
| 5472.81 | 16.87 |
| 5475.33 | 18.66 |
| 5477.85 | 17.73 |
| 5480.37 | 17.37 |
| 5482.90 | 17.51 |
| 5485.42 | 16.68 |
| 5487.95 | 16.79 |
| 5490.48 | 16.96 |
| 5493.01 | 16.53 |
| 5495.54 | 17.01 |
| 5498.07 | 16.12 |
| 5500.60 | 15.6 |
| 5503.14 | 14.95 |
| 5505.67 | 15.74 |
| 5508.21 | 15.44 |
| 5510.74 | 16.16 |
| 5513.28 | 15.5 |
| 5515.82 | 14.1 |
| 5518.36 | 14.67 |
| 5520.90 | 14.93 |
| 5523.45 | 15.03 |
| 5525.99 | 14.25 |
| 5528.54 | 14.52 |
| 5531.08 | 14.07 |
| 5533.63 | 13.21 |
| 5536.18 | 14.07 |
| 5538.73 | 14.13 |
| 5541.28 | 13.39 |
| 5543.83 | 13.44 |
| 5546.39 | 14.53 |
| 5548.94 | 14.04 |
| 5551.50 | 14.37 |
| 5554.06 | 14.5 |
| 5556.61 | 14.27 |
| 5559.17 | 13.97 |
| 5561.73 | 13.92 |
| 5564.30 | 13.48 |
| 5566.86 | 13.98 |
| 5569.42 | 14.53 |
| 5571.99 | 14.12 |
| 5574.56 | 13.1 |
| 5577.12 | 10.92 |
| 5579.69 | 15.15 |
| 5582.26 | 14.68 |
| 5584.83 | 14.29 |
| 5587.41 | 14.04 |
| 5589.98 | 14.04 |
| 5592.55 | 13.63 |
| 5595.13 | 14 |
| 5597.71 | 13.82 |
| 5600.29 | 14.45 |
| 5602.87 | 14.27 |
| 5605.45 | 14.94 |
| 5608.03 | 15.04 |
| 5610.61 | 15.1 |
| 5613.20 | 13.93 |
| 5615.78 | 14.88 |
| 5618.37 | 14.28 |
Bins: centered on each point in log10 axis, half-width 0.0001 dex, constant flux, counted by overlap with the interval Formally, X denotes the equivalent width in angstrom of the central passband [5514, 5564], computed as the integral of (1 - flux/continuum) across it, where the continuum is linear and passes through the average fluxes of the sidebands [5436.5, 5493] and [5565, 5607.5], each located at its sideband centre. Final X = 3.8 angstrom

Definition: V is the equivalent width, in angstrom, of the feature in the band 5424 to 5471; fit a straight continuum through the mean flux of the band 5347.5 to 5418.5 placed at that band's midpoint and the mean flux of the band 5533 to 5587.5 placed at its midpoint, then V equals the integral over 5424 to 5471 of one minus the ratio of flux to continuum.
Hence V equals -2.4 angstrom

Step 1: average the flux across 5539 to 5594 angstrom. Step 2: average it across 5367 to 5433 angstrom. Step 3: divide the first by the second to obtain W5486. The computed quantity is 0.8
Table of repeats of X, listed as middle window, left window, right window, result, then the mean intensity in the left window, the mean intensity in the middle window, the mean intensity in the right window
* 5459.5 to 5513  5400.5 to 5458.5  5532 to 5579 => -3.12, 17.6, 16.8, 13.8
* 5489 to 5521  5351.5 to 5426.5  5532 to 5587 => -0.79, 18.3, 15.7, 13.9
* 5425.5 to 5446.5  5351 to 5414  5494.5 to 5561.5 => -0.68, 18.4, 17.6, 14.7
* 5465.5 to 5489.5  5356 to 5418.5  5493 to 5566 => -1.91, 18.4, 17.3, 14.6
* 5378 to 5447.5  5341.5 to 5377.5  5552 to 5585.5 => -2.86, 18.4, 18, 13.9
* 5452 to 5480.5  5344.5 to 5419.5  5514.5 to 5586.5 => -2.45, 18.3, 17.6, 14.1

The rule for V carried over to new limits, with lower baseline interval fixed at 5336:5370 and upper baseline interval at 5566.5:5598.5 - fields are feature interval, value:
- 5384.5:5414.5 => -1.9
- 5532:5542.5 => 0.7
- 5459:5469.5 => -1.2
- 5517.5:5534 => 0.5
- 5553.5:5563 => 0.1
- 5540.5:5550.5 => 0.4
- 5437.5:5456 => -1.5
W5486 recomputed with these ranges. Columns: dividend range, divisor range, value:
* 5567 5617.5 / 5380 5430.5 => 0.78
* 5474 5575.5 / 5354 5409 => 0.81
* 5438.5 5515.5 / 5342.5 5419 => 0.93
